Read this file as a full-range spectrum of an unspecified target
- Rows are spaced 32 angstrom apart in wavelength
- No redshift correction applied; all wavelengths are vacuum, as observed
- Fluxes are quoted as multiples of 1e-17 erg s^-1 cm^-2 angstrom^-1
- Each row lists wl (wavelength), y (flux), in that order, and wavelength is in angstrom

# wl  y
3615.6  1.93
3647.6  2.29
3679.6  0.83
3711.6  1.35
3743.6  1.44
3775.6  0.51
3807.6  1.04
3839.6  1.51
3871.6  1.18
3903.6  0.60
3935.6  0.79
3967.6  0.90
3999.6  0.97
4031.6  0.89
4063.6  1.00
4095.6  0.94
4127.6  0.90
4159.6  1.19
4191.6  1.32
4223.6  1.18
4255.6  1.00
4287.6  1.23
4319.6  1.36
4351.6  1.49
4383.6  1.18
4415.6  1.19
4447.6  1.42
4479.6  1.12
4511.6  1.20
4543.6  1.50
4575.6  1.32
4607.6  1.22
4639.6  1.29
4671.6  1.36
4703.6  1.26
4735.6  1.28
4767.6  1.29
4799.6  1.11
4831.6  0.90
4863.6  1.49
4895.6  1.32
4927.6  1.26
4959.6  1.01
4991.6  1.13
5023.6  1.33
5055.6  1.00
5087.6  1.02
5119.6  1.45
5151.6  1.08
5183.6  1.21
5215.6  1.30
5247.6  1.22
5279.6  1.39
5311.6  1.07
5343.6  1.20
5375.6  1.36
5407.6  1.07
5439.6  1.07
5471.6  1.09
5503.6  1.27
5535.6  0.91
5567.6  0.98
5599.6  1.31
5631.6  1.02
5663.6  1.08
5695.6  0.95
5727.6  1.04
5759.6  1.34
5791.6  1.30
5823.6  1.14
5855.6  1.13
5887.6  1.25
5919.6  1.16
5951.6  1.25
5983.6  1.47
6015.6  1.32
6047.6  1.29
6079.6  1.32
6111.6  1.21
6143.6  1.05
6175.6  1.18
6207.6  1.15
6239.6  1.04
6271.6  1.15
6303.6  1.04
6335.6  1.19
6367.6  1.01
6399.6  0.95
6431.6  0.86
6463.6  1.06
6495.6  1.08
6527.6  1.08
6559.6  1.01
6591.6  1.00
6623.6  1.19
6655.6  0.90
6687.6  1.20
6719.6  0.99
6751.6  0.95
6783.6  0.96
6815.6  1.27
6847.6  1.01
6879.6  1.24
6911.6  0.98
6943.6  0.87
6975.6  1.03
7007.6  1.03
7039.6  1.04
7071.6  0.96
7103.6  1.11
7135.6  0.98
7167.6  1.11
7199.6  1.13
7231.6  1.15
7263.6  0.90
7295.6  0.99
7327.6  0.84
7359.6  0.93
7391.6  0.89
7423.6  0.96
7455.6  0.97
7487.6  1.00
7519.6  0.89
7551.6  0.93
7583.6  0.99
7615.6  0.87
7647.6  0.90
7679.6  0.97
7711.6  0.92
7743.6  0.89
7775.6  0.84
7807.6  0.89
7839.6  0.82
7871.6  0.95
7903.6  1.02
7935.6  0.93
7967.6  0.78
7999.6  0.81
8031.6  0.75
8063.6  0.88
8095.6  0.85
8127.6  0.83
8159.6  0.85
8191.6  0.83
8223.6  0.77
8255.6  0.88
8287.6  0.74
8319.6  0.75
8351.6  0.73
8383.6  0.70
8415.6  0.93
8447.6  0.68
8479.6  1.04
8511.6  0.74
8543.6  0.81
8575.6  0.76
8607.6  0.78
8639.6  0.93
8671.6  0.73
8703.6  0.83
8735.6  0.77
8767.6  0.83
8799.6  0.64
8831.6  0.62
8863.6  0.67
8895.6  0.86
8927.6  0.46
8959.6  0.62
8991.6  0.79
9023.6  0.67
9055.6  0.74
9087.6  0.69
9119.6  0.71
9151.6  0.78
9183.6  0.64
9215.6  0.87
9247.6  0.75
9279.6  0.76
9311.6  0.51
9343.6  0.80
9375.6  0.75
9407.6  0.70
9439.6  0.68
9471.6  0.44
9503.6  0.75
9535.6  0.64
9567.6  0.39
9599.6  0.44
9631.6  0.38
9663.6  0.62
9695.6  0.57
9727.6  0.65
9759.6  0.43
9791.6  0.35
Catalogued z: 0.039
